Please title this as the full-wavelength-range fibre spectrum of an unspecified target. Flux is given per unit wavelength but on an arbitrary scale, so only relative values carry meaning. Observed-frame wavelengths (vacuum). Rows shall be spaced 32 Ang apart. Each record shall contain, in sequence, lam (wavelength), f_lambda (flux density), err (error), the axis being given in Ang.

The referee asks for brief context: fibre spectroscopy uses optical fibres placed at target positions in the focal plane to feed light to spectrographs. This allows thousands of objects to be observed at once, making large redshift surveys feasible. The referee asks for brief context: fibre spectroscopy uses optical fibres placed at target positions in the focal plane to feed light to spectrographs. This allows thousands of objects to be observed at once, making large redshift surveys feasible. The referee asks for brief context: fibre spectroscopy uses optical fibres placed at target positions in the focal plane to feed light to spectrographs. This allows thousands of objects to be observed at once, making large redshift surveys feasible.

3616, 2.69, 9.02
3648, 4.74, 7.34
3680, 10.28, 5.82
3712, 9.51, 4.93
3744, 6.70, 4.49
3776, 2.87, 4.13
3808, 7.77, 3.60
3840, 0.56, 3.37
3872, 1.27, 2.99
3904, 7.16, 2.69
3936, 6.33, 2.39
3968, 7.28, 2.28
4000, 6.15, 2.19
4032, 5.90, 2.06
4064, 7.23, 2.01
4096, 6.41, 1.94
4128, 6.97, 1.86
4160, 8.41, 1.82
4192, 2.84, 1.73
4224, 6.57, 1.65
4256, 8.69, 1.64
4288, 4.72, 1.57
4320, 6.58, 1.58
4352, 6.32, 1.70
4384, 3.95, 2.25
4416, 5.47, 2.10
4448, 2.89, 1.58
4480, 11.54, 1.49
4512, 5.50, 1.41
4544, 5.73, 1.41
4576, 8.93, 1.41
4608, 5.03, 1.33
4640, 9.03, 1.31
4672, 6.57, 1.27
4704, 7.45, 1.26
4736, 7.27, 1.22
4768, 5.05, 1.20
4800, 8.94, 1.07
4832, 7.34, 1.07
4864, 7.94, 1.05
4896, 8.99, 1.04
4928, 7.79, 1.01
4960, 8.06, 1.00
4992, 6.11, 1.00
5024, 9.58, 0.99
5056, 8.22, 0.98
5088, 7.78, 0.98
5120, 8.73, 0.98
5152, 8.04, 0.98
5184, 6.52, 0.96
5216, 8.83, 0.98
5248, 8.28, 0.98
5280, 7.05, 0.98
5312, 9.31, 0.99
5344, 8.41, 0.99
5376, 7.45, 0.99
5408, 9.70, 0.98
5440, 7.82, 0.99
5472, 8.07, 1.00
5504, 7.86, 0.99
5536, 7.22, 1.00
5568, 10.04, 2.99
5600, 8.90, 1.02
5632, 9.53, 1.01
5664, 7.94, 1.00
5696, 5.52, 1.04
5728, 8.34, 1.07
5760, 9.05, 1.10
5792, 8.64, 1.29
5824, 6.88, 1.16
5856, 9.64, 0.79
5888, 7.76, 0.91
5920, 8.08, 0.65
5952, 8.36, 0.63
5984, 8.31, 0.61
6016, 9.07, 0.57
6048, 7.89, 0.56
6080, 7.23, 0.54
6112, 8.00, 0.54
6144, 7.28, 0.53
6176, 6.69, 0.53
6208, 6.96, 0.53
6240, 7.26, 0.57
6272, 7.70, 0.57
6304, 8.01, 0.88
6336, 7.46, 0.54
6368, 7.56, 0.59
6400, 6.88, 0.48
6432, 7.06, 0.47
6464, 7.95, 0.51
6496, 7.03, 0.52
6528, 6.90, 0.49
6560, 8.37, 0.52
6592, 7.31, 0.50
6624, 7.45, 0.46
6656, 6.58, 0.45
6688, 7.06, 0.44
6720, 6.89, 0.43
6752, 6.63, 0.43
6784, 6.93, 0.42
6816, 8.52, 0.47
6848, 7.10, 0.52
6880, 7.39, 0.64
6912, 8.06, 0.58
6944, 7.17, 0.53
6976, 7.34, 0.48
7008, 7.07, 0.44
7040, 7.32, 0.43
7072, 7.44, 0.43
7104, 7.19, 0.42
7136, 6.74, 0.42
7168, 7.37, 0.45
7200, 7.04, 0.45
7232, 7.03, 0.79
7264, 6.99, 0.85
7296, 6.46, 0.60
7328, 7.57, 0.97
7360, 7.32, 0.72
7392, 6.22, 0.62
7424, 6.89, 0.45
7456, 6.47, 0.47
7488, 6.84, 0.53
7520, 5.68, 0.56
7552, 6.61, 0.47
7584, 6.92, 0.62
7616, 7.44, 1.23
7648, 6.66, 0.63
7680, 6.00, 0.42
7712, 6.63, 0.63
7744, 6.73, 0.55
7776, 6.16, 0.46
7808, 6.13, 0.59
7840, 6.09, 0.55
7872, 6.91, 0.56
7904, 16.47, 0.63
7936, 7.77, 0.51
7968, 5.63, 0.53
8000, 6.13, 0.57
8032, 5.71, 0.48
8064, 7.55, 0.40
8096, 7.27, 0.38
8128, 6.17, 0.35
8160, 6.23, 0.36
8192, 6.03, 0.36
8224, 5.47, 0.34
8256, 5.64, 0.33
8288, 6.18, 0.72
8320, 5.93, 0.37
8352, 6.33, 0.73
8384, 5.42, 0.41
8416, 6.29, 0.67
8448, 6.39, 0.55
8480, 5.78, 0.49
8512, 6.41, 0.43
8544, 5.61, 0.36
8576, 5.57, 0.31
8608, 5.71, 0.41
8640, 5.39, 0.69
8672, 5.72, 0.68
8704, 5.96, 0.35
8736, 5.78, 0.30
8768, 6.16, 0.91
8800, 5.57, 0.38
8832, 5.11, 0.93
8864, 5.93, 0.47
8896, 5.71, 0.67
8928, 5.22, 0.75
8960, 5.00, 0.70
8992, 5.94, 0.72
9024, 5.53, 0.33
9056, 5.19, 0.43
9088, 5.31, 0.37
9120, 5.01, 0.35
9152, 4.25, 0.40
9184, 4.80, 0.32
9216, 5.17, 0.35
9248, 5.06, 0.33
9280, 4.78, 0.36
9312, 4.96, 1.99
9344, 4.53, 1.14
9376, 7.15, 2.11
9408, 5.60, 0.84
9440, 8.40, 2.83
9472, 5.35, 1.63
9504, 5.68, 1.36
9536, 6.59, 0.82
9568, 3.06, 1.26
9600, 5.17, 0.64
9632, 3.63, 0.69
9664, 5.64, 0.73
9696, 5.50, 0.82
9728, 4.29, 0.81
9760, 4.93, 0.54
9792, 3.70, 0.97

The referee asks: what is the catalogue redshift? 0.202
